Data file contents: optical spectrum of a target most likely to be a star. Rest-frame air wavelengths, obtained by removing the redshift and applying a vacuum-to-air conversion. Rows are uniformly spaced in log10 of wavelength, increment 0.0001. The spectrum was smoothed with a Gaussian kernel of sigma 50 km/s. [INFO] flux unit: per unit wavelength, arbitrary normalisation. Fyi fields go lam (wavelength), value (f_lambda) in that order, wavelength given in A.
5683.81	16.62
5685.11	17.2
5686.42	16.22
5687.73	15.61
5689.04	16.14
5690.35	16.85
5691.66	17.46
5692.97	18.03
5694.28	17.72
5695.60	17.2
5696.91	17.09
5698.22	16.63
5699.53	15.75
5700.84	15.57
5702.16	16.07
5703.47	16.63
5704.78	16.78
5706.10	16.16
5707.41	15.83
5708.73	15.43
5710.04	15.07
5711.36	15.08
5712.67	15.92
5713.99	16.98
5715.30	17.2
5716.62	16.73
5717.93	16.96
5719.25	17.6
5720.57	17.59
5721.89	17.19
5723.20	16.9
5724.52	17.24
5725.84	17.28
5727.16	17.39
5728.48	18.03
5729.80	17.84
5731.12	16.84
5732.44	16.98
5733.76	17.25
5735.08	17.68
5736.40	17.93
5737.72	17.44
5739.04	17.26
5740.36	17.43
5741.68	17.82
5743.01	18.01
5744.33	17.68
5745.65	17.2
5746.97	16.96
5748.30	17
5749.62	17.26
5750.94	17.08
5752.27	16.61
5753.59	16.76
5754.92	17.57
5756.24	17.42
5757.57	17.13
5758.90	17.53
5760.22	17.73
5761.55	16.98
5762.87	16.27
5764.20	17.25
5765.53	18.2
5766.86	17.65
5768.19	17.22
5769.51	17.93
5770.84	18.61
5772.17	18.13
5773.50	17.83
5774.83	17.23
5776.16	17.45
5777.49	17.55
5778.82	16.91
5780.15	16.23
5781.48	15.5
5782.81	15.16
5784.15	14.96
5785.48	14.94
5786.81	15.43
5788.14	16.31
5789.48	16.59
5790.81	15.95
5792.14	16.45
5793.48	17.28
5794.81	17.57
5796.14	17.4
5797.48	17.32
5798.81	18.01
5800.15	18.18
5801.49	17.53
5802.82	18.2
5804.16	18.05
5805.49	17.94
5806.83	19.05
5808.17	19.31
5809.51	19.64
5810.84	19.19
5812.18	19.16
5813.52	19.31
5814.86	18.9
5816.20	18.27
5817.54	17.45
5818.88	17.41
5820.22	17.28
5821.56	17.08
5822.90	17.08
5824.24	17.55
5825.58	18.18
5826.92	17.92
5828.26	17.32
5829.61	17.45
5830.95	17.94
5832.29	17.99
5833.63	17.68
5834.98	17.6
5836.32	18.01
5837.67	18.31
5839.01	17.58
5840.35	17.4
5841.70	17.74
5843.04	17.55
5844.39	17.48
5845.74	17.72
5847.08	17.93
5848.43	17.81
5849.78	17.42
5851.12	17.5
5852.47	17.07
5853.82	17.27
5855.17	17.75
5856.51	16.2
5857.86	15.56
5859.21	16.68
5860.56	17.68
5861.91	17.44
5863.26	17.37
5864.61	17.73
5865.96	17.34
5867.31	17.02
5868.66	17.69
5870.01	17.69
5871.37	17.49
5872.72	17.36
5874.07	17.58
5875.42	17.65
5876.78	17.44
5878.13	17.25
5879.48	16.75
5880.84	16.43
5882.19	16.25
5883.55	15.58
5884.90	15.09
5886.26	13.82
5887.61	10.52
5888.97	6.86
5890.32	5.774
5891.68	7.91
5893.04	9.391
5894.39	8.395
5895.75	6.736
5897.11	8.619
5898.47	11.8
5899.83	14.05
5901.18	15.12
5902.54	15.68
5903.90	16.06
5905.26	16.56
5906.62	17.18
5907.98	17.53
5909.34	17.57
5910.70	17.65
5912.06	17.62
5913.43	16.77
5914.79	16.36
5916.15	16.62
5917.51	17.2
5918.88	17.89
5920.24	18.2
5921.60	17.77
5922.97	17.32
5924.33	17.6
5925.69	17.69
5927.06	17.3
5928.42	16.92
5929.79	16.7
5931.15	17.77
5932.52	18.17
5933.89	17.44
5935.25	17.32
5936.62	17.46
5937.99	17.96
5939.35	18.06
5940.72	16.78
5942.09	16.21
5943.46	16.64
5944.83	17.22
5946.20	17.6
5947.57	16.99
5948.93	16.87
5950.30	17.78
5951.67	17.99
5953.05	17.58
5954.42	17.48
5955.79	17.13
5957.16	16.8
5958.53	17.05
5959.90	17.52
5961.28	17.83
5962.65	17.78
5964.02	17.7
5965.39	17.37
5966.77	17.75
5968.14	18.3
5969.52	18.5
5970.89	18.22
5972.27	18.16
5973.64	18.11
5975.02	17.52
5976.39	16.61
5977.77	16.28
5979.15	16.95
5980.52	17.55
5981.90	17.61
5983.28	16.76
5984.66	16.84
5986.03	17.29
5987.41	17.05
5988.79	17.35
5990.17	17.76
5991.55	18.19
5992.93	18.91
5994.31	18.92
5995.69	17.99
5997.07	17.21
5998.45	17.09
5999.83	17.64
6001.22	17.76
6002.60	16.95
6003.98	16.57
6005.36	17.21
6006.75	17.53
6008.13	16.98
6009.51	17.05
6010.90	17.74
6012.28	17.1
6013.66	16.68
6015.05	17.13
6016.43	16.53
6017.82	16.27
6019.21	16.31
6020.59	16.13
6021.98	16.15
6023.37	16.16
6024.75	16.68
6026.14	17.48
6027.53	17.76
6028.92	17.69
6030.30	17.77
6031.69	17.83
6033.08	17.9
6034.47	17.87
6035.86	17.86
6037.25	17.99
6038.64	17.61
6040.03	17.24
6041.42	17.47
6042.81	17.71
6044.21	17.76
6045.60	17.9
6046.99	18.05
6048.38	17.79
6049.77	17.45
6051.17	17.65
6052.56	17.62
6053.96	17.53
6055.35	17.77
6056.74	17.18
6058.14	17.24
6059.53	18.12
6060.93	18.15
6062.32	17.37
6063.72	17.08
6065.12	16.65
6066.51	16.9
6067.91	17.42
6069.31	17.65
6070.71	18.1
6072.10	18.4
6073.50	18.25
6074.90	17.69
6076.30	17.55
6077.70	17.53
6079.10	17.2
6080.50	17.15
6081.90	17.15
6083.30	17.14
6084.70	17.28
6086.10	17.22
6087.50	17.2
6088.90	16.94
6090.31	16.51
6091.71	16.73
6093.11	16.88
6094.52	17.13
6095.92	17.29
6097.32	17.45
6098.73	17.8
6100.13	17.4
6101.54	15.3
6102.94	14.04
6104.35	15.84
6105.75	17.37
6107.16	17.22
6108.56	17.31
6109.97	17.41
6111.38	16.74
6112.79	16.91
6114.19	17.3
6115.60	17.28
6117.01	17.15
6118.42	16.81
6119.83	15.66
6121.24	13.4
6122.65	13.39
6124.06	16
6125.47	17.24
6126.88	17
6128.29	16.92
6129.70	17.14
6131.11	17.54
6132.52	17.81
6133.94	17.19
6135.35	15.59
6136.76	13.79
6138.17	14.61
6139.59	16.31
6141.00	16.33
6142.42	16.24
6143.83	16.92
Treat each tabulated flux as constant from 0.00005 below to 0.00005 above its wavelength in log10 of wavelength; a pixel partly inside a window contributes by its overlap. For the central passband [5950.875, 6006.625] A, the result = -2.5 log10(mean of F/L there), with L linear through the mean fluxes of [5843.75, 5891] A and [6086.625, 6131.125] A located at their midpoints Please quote -0.07 mag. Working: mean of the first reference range 16.2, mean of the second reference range 16.6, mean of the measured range 17.5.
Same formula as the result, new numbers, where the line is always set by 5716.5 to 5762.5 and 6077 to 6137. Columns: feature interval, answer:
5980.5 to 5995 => -0.05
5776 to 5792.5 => 0.08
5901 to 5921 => 0.00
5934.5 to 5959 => -0.02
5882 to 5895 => 0.50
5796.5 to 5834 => -0.05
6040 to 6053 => -0.06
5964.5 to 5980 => -0.04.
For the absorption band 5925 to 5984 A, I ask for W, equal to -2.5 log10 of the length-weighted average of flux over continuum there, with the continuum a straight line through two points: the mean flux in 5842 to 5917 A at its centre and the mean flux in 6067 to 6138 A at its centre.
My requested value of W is -0.10 mag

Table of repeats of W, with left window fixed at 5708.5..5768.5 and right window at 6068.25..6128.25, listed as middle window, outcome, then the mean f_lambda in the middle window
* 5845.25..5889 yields 0.026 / 16.6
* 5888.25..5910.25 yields 0.357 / 12.3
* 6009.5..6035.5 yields -0.009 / 17.1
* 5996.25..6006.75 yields -0.017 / 17.2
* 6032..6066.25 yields -0.044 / 17.6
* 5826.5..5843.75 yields -0.040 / 17.7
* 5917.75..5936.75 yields -0.033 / 17.5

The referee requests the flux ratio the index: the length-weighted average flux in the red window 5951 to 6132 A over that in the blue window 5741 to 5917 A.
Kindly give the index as 1.04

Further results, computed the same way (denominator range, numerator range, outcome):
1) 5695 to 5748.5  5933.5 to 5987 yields 1.03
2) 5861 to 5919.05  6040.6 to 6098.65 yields 1.16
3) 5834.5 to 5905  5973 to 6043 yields 1.12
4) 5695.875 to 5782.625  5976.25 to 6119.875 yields 1.01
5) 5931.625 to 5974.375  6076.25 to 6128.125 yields 0.95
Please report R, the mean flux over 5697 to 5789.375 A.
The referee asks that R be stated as 16.9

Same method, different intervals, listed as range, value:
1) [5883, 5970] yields 15.9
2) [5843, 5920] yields 15.6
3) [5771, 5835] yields 17.5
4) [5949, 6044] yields 17.4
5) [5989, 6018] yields 17.4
